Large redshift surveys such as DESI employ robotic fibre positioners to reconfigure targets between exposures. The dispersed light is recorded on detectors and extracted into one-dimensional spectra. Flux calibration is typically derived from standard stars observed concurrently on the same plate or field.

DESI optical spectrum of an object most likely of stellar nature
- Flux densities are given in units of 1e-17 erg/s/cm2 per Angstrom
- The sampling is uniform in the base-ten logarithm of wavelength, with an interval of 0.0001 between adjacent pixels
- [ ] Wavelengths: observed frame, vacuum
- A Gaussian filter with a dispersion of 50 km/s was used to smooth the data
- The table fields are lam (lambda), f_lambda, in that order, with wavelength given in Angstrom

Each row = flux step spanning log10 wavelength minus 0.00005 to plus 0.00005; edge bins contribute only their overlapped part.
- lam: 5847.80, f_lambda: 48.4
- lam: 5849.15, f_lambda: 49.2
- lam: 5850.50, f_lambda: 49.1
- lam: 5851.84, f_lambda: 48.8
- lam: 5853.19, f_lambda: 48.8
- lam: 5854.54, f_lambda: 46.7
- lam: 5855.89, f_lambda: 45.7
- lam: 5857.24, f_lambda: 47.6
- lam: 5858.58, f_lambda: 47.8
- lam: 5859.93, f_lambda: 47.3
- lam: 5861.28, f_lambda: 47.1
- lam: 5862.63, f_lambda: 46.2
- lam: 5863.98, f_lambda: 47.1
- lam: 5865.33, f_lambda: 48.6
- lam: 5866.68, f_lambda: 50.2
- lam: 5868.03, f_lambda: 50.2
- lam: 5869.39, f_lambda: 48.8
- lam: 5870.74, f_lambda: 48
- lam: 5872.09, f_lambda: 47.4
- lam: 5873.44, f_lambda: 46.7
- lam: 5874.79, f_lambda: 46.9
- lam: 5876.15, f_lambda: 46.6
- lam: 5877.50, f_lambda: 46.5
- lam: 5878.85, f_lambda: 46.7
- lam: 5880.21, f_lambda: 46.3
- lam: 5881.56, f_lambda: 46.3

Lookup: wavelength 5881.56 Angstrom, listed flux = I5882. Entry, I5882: 46.3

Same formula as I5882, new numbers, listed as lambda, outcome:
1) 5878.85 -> 46.7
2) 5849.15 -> 49.2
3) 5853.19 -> 48.8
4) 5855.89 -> 45.7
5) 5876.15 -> 46.6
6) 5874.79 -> 46.9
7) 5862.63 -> 46.2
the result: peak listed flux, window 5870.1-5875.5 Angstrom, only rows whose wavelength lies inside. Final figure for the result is 48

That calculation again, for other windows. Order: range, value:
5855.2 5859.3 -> 47.8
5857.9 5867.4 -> 50.2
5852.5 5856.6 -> 48.8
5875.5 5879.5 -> 46.7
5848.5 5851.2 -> 49.2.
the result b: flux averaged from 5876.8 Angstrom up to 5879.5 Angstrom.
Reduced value 46.7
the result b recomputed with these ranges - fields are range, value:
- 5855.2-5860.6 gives 47.1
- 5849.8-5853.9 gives 48.9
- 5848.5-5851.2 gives 49.2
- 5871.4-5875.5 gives 47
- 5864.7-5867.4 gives 49.5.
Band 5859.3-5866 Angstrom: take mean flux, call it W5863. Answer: 47.3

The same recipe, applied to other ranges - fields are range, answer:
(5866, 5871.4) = 49.3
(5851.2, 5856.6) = 47.4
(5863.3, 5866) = 47.9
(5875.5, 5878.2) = 46.7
